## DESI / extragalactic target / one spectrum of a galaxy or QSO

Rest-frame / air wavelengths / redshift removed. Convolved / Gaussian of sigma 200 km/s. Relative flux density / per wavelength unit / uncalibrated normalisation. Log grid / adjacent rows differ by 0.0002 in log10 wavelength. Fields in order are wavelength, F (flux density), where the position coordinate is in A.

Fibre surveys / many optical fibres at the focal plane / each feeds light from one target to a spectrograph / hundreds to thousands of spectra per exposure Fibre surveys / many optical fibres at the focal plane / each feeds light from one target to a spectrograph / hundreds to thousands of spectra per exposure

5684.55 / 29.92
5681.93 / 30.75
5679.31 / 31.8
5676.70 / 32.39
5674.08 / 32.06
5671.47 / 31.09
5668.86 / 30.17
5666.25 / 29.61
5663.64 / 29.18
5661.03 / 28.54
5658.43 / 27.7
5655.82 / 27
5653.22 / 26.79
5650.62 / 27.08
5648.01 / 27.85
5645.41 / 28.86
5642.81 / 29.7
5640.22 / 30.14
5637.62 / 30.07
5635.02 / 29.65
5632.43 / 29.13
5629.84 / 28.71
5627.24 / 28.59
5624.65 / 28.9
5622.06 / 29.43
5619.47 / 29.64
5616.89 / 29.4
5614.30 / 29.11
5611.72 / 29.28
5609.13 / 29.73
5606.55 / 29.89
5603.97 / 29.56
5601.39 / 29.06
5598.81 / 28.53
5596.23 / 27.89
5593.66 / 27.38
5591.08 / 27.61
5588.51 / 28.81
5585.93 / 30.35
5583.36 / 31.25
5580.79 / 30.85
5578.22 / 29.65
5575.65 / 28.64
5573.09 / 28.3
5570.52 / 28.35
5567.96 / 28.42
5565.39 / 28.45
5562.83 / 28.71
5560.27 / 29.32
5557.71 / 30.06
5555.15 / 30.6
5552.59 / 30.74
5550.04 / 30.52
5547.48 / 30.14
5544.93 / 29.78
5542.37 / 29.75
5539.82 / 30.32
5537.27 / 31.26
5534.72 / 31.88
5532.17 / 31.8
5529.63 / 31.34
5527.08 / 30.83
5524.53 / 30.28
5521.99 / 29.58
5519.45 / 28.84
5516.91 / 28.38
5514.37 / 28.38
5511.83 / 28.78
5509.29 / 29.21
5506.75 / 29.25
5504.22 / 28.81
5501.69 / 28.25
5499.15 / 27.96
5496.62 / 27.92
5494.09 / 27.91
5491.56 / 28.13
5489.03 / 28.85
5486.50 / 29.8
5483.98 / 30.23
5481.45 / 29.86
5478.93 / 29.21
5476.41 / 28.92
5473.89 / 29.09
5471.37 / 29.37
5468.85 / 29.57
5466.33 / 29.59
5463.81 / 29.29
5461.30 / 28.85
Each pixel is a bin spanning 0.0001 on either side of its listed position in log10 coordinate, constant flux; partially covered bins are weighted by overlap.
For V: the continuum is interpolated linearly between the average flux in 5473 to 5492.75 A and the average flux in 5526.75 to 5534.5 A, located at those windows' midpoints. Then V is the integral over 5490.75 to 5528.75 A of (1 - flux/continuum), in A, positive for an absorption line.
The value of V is 2.04 A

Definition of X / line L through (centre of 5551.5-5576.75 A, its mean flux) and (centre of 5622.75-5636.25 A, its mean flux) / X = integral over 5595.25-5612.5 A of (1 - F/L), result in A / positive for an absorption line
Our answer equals -0.1 A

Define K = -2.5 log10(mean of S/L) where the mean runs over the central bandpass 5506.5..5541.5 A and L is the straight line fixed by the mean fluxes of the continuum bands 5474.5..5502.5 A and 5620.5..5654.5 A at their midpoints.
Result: -0.04 mag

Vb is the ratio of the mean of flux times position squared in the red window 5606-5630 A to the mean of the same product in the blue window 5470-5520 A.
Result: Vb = 1.06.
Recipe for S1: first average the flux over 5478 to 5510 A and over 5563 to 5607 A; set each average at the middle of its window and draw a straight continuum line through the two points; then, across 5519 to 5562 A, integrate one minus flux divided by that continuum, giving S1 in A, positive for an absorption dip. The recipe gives -2.2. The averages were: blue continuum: 28.9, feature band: 30.4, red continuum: 29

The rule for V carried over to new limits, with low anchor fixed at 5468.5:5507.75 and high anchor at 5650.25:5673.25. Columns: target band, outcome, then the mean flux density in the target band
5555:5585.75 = -0.6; 29.4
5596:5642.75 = -0.9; 29.3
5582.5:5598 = 0.0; 28.8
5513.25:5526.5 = -0.1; 29.2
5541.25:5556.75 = -0.8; 30.2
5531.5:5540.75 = -0.8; 31.3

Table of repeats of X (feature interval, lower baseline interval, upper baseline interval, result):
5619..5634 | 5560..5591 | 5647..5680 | 0.1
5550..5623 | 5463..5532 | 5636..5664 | -1.3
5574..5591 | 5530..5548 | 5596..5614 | 0.0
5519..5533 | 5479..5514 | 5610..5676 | -0.8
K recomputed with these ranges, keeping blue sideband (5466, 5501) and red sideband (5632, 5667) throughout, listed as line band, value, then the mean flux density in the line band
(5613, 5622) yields -0.03 mag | 29.4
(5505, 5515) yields 0.00 mag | 28.9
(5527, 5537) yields -0.09 mag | 31.5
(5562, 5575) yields 0.01 mag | 28.5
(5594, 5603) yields 0.01 mag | 28.4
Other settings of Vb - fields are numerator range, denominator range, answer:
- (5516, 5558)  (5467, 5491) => 1.06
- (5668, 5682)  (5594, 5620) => 1.11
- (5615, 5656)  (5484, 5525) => 1.05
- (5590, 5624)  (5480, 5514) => 1.05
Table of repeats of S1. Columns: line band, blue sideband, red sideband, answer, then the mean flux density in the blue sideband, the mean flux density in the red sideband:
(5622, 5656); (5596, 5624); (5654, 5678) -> 0.86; 29.3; 29.7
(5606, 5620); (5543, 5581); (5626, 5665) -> -0.26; 29.5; 28.6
